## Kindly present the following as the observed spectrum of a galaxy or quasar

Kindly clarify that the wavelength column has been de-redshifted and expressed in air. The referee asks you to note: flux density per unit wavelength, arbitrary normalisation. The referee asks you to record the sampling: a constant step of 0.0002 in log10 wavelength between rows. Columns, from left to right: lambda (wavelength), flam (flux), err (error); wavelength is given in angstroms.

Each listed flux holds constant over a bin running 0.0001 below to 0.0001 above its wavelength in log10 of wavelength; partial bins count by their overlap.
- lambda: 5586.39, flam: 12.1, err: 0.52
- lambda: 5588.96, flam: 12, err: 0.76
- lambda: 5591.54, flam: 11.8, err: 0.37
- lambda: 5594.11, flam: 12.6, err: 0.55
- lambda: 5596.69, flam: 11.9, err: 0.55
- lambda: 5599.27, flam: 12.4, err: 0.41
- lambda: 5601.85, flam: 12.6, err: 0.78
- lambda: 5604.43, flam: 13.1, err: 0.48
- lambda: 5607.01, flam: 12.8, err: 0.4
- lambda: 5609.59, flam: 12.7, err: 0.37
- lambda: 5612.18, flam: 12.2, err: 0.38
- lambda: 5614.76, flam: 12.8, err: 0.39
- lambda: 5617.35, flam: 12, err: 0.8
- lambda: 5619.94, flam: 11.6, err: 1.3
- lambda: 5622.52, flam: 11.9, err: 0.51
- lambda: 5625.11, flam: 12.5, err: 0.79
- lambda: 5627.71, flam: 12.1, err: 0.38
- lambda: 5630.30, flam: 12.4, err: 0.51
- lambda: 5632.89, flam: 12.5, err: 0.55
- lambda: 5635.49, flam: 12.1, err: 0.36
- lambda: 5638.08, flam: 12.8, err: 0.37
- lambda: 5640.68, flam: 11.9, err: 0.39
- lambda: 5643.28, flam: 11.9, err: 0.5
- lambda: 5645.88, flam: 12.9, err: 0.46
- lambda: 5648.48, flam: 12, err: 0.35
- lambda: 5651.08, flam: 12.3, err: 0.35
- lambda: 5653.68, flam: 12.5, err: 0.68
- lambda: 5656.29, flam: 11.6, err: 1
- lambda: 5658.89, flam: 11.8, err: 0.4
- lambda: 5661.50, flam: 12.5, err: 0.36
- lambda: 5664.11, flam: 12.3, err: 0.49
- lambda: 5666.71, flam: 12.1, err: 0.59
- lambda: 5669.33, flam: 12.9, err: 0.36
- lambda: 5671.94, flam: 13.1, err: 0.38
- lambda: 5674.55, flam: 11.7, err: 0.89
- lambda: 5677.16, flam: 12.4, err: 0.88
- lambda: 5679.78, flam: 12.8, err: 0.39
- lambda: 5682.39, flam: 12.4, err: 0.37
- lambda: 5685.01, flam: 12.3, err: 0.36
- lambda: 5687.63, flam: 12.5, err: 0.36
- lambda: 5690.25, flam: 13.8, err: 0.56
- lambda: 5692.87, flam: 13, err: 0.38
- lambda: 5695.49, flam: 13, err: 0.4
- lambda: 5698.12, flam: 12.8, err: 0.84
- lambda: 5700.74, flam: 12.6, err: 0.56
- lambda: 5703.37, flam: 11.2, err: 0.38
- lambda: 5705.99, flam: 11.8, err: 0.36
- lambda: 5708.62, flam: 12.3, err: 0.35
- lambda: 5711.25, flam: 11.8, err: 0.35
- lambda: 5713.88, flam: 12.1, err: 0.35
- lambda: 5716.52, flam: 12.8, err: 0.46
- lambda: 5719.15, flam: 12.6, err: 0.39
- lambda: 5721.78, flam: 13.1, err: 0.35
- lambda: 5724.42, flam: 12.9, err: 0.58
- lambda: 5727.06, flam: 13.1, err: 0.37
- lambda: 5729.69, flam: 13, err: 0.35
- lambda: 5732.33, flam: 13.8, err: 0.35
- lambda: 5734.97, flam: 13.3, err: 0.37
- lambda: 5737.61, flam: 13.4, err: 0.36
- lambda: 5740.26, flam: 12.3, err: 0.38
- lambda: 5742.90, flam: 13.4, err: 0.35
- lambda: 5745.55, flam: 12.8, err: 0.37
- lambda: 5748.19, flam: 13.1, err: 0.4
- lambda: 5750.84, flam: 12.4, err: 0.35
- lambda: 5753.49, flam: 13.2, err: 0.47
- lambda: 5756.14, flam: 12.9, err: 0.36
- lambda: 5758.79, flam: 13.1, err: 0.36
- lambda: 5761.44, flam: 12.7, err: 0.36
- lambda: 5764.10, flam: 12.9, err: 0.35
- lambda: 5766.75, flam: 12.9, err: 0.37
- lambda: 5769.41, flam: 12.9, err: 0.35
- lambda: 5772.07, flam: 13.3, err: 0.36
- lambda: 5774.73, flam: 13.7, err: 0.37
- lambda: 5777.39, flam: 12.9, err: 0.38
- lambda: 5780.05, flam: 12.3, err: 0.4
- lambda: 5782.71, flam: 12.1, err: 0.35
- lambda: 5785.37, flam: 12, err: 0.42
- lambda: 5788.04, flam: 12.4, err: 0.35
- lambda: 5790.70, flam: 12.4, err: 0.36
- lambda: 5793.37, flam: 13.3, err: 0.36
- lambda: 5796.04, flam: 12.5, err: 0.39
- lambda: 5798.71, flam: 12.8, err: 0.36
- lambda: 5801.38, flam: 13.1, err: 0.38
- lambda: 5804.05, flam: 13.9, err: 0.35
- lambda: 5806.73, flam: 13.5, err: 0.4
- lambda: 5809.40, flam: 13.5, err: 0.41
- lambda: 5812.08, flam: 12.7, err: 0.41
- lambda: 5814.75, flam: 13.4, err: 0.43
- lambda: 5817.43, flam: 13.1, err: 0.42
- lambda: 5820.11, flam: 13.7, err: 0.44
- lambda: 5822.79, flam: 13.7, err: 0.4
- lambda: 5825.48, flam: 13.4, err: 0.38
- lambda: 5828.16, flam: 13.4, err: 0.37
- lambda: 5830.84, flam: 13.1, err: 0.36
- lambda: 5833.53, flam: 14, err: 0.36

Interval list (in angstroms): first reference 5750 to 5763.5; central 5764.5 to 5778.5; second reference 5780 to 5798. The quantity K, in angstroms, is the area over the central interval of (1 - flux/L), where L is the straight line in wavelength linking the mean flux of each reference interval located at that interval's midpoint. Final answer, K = -0.5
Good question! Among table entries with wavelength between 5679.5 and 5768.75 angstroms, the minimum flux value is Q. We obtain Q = 11.2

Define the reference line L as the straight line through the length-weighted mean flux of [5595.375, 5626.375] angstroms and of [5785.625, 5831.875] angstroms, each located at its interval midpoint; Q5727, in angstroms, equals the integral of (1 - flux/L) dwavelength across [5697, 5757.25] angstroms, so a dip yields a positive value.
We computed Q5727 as 0.5 angstroms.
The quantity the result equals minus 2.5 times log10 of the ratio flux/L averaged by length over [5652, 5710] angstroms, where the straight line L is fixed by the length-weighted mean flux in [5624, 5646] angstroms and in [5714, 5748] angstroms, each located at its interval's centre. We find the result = 0.019 mag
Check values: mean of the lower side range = 12.3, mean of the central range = 12.4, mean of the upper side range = 13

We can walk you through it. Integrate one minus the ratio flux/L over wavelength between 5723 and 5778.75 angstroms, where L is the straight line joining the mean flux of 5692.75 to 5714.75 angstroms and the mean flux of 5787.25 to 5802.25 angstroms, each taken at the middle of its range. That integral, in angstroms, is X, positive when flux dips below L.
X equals -2.38 angstroms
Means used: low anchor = 12.3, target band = 13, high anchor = 12.8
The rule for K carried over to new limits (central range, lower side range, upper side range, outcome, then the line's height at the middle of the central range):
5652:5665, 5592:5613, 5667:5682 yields 0.4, 12.5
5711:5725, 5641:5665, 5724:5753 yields 0.3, 12.8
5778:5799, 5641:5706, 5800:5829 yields 1.2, 13.2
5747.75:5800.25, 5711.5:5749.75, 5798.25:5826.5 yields 1.5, 13.2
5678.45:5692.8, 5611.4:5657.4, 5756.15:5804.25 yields -0.4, 12.4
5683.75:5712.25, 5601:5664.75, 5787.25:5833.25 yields 0.4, 12.6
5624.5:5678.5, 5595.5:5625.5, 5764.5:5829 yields 1.0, 12.5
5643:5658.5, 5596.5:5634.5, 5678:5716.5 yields 0.3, 12.4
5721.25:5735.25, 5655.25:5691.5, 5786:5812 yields -0.6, 12.7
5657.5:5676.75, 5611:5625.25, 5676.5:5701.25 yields 0.4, 12.6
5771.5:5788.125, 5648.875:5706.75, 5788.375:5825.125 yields 0.5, 13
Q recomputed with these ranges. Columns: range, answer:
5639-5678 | 11.6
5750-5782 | 12.3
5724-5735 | 12.9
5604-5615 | 12.2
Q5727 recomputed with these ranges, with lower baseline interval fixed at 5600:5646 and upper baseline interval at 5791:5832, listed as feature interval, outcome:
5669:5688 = 0.2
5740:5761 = 0.1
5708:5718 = 0.4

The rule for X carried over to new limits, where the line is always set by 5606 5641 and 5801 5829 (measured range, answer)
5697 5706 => 0.4 angstroms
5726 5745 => -0.3 angstroms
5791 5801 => 0.3 angstroms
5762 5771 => 0.2 angstroms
